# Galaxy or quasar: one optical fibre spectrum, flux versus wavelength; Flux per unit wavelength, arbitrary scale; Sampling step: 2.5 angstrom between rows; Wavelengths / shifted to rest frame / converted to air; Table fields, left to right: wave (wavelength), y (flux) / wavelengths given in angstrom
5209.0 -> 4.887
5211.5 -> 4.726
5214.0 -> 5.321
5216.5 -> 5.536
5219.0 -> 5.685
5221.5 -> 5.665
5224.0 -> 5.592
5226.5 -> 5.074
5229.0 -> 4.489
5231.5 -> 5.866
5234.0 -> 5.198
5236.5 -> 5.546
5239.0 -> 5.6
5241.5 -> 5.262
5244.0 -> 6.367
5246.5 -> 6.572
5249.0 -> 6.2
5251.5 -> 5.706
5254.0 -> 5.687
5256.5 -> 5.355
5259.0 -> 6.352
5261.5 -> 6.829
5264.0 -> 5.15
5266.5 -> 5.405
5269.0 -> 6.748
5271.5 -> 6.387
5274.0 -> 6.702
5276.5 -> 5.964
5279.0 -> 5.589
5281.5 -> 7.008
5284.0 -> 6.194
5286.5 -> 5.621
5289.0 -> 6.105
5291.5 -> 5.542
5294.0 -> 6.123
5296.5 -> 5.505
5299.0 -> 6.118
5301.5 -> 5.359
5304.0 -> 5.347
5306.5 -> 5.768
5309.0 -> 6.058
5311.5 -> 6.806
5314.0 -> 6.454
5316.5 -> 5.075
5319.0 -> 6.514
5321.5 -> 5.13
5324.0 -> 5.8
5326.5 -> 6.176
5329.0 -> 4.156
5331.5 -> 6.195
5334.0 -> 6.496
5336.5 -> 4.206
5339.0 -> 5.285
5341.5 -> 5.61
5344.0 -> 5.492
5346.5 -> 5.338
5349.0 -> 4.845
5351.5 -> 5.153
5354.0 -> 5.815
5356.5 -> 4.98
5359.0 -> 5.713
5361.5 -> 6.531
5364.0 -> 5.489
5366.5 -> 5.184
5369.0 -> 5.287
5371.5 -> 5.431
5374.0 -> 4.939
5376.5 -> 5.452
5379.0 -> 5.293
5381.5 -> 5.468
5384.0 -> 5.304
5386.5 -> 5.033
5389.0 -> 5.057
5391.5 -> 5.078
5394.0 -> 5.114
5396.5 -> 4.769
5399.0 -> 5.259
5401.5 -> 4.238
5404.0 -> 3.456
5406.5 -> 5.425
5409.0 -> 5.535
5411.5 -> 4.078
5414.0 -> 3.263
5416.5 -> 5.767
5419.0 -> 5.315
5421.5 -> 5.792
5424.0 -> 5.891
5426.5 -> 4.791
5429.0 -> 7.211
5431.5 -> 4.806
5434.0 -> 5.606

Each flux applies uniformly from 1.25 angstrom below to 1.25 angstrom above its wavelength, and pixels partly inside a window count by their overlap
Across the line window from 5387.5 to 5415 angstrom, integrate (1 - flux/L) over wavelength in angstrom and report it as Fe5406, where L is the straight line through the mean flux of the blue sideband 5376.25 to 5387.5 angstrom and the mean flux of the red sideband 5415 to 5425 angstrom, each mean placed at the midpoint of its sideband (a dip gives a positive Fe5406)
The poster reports 3.9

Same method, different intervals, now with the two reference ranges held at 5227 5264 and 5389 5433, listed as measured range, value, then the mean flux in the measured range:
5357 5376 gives -0.90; 5.49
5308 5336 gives -2.17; 5.85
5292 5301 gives -0.49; 5.84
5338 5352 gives 0.09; 5.29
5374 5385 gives -0.31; 5.33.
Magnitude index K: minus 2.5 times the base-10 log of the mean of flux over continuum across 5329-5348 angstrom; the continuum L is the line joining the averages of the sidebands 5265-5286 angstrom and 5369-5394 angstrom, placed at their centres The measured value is 0.04 mag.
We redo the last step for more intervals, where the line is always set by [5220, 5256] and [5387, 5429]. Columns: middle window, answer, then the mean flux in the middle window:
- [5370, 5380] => -0.03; 5.28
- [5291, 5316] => -0.10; 5.89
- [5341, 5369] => -0.05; 5.46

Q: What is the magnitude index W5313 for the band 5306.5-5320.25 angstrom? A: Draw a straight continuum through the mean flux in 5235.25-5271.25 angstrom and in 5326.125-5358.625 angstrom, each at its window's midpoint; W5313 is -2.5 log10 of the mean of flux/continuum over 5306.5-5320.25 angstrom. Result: -0.112 mag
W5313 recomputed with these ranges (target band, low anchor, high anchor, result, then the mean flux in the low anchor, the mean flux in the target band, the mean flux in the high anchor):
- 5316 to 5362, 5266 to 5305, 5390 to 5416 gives -0.02 mag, 6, 5.49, 4.66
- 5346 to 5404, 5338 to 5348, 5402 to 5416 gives -0.06 mag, 5.42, 5.21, 4.42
